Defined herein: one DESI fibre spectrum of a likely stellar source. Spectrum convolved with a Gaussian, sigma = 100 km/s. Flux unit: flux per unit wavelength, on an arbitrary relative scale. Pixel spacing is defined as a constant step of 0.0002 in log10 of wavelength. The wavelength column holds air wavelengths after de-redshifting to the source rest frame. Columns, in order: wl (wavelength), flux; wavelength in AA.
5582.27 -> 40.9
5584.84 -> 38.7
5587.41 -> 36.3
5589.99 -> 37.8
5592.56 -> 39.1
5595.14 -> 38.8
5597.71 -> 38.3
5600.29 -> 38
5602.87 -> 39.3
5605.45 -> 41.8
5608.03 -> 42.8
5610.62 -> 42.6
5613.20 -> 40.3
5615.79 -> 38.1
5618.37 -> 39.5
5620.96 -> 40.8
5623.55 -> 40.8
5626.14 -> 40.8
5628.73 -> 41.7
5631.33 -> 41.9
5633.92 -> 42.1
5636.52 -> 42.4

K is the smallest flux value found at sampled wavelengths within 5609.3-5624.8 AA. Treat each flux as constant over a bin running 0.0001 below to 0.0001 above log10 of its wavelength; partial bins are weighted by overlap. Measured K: 38.1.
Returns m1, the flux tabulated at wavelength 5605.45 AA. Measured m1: 41.8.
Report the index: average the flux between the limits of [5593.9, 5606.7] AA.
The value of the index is 39.3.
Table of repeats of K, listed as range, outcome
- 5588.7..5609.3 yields 37.8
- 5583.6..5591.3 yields 36.3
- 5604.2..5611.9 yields 41.8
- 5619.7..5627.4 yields 40.8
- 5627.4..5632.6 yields 41.7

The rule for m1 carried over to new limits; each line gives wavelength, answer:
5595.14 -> 38.8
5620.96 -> 40.8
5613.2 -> 40.3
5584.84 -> 38.7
